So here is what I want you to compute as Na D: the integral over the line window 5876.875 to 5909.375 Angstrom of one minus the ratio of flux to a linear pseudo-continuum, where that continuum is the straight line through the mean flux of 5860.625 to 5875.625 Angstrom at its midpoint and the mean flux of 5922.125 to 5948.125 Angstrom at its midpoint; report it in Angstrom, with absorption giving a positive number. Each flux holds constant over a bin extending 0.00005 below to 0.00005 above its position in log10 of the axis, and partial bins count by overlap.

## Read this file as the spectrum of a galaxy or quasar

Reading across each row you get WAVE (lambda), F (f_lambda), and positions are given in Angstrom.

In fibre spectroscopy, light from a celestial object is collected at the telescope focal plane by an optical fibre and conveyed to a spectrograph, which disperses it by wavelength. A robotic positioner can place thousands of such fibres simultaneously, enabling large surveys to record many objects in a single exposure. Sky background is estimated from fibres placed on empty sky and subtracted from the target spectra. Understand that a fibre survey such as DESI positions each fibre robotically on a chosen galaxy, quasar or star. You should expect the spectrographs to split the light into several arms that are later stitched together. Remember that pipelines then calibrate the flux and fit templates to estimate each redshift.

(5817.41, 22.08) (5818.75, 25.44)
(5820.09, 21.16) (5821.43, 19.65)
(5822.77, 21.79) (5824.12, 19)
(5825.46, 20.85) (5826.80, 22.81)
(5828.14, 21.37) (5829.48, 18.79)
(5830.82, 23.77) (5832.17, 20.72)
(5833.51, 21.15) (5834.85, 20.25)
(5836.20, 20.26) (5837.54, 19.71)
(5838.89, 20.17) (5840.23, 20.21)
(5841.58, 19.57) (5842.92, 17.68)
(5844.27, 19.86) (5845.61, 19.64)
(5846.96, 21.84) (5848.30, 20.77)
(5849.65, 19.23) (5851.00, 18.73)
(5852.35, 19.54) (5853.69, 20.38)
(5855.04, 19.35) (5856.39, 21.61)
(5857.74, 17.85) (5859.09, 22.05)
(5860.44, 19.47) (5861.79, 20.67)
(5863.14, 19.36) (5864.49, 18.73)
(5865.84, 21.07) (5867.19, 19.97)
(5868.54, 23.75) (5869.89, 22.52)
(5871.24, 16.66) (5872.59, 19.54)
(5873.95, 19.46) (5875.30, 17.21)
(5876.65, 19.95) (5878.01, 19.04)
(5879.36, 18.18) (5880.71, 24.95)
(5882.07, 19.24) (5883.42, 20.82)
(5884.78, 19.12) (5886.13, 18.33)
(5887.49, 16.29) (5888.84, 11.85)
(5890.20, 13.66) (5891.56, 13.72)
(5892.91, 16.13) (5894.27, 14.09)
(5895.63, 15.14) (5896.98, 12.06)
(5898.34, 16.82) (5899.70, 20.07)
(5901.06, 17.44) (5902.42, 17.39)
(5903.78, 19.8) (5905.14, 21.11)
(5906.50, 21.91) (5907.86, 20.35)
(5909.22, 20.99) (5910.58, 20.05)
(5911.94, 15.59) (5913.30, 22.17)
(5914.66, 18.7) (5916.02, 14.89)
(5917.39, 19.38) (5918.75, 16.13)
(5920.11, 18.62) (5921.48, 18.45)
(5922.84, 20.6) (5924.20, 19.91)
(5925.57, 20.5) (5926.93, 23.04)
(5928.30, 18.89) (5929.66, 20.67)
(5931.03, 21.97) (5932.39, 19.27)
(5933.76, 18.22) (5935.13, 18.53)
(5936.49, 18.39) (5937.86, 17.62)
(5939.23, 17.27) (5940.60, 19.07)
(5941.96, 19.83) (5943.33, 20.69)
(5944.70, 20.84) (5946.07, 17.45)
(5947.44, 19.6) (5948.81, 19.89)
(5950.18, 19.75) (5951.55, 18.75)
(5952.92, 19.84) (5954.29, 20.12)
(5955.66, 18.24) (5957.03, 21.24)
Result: 3.3 Angstrom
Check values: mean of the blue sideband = 20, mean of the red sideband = 19.6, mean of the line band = 17.8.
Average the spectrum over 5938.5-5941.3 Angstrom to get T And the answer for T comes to 18.2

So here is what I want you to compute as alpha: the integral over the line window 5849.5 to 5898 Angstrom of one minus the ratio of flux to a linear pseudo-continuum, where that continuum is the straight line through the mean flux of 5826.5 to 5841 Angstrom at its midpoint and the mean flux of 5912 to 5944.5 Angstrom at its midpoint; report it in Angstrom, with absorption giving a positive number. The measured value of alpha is 3.7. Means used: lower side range 20.8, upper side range 19.2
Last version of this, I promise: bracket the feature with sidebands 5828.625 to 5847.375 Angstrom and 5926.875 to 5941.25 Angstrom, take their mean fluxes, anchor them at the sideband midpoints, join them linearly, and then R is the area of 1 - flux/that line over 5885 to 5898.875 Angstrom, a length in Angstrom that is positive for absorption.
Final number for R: 3.3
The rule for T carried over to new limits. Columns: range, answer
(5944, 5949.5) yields 19.4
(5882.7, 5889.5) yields 17.3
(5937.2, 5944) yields 18.9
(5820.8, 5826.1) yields 20.3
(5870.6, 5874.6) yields 18.5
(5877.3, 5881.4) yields 20.7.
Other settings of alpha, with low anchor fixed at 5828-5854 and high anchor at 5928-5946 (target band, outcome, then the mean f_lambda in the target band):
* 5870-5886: 0.2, 19.5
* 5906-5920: 0.4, 19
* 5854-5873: -0.2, 20.2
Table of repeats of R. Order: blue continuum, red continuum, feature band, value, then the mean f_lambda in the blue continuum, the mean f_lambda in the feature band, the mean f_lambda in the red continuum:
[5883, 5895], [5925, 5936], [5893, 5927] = -0.85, 15.9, 18.5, 20.1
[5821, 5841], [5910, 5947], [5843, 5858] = 0.39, 20.7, 19.9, 19.1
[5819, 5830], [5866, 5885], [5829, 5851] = 0.48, 20.9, 20.2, 20.1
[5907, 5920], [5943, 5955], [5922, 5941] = -0.38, 18.7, 19.6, 19.6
